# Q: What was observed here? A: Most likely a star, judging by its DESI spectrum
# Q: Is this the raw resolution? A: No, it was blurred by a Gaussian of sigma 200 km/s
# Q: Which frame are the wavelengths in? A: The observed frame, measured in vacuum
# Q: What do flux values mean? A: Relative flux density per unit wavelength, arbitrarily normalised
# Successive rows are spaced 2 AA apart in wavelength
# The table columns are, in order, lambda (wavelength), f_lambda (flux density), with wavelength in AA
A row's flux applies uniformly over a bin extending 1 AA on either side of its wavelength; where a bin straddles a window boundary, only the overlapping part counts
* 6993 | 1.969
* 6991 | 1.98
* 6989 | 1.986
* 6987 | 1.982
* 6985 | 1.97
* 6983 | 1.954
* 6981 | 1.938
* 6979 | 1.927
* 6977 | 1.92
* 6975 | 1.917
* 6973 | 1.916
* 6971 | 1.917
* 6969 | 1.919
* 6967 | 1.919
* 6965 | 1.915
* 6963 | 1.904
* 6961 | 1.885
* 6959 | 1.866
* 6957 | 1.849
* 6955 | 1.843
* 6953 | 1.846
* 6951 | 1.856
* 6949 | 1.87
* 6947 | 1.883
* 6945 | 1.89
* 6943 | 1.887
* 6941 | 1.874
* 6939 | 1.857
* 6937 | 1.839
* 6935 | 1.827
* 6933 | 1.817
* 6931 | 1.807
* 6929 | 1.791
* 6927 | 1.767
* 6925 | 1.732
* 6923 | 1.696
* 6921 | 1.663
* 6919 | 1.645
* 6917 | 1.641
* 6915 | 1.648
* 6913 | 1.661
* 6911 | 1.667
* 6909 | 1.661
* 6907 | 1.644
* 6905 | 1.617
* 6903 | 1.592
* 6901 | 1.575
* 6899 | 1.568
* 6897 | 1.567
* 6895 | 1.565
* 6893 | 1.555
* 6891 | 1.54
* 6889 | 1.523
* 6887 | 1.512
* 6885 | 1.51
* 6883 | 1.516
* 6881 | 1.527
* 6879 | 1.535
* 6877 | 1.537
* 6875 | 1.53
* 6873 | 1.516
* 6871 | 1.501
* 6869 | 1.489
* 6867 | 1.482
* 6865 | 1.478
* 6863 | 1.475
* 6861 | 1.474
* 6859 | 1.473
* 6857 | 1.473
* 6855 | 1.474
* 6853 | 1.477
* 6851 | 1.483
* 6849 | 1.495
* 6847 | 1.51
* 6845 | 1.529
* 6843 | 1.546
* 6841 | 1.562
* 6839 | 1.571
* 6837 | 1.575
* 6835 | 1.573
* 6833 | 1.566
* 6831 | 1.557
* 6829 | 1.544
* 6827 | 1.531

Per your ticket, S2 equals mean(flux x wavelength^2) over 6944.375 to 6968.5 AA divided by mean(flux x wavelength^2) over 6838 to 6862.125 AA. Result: 1.3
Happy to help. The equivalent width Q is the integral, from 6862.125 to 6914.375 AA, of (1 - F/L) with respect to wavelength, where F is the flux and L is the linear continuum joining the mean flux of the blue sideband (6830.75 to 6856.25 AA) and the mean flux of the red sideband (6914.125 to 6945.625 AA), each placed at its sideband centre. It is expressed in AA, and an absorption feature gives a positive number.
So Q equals 3.28 AA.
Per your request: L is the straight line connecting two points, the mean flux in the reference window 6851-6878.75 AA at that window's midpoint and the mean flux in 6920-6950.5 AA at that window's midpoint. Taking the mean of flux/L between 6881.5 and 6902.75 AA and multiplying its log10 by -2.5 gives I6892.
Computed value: 0.049 mag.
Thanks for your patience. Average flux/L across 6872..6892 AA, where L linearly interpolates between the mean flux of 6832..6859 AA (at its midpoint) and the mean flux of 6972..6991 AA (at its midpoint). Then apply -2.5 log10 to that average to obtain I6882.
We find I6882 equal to 0.08 mag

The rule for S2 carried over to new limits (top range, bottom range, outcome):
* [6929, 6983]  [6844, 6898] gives 1.28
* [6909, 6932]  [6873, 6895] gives 1.12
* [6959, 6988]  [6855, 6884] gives 1.32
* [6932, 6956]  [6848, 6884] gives 1.27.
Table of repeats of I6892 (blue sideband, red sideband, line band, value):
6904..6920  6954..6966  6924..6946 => -0.041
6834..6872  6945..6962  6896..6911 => 0.052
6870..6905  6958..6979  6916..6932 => -0.006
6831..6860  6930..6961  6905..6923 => 0.061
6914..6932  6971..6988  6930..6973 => -0.027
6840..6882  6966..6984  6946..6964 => -0.009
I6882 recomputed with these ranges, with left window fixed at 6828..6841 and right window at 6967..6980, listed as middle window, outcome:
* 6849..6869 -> 0.10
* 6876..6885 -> 0.11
